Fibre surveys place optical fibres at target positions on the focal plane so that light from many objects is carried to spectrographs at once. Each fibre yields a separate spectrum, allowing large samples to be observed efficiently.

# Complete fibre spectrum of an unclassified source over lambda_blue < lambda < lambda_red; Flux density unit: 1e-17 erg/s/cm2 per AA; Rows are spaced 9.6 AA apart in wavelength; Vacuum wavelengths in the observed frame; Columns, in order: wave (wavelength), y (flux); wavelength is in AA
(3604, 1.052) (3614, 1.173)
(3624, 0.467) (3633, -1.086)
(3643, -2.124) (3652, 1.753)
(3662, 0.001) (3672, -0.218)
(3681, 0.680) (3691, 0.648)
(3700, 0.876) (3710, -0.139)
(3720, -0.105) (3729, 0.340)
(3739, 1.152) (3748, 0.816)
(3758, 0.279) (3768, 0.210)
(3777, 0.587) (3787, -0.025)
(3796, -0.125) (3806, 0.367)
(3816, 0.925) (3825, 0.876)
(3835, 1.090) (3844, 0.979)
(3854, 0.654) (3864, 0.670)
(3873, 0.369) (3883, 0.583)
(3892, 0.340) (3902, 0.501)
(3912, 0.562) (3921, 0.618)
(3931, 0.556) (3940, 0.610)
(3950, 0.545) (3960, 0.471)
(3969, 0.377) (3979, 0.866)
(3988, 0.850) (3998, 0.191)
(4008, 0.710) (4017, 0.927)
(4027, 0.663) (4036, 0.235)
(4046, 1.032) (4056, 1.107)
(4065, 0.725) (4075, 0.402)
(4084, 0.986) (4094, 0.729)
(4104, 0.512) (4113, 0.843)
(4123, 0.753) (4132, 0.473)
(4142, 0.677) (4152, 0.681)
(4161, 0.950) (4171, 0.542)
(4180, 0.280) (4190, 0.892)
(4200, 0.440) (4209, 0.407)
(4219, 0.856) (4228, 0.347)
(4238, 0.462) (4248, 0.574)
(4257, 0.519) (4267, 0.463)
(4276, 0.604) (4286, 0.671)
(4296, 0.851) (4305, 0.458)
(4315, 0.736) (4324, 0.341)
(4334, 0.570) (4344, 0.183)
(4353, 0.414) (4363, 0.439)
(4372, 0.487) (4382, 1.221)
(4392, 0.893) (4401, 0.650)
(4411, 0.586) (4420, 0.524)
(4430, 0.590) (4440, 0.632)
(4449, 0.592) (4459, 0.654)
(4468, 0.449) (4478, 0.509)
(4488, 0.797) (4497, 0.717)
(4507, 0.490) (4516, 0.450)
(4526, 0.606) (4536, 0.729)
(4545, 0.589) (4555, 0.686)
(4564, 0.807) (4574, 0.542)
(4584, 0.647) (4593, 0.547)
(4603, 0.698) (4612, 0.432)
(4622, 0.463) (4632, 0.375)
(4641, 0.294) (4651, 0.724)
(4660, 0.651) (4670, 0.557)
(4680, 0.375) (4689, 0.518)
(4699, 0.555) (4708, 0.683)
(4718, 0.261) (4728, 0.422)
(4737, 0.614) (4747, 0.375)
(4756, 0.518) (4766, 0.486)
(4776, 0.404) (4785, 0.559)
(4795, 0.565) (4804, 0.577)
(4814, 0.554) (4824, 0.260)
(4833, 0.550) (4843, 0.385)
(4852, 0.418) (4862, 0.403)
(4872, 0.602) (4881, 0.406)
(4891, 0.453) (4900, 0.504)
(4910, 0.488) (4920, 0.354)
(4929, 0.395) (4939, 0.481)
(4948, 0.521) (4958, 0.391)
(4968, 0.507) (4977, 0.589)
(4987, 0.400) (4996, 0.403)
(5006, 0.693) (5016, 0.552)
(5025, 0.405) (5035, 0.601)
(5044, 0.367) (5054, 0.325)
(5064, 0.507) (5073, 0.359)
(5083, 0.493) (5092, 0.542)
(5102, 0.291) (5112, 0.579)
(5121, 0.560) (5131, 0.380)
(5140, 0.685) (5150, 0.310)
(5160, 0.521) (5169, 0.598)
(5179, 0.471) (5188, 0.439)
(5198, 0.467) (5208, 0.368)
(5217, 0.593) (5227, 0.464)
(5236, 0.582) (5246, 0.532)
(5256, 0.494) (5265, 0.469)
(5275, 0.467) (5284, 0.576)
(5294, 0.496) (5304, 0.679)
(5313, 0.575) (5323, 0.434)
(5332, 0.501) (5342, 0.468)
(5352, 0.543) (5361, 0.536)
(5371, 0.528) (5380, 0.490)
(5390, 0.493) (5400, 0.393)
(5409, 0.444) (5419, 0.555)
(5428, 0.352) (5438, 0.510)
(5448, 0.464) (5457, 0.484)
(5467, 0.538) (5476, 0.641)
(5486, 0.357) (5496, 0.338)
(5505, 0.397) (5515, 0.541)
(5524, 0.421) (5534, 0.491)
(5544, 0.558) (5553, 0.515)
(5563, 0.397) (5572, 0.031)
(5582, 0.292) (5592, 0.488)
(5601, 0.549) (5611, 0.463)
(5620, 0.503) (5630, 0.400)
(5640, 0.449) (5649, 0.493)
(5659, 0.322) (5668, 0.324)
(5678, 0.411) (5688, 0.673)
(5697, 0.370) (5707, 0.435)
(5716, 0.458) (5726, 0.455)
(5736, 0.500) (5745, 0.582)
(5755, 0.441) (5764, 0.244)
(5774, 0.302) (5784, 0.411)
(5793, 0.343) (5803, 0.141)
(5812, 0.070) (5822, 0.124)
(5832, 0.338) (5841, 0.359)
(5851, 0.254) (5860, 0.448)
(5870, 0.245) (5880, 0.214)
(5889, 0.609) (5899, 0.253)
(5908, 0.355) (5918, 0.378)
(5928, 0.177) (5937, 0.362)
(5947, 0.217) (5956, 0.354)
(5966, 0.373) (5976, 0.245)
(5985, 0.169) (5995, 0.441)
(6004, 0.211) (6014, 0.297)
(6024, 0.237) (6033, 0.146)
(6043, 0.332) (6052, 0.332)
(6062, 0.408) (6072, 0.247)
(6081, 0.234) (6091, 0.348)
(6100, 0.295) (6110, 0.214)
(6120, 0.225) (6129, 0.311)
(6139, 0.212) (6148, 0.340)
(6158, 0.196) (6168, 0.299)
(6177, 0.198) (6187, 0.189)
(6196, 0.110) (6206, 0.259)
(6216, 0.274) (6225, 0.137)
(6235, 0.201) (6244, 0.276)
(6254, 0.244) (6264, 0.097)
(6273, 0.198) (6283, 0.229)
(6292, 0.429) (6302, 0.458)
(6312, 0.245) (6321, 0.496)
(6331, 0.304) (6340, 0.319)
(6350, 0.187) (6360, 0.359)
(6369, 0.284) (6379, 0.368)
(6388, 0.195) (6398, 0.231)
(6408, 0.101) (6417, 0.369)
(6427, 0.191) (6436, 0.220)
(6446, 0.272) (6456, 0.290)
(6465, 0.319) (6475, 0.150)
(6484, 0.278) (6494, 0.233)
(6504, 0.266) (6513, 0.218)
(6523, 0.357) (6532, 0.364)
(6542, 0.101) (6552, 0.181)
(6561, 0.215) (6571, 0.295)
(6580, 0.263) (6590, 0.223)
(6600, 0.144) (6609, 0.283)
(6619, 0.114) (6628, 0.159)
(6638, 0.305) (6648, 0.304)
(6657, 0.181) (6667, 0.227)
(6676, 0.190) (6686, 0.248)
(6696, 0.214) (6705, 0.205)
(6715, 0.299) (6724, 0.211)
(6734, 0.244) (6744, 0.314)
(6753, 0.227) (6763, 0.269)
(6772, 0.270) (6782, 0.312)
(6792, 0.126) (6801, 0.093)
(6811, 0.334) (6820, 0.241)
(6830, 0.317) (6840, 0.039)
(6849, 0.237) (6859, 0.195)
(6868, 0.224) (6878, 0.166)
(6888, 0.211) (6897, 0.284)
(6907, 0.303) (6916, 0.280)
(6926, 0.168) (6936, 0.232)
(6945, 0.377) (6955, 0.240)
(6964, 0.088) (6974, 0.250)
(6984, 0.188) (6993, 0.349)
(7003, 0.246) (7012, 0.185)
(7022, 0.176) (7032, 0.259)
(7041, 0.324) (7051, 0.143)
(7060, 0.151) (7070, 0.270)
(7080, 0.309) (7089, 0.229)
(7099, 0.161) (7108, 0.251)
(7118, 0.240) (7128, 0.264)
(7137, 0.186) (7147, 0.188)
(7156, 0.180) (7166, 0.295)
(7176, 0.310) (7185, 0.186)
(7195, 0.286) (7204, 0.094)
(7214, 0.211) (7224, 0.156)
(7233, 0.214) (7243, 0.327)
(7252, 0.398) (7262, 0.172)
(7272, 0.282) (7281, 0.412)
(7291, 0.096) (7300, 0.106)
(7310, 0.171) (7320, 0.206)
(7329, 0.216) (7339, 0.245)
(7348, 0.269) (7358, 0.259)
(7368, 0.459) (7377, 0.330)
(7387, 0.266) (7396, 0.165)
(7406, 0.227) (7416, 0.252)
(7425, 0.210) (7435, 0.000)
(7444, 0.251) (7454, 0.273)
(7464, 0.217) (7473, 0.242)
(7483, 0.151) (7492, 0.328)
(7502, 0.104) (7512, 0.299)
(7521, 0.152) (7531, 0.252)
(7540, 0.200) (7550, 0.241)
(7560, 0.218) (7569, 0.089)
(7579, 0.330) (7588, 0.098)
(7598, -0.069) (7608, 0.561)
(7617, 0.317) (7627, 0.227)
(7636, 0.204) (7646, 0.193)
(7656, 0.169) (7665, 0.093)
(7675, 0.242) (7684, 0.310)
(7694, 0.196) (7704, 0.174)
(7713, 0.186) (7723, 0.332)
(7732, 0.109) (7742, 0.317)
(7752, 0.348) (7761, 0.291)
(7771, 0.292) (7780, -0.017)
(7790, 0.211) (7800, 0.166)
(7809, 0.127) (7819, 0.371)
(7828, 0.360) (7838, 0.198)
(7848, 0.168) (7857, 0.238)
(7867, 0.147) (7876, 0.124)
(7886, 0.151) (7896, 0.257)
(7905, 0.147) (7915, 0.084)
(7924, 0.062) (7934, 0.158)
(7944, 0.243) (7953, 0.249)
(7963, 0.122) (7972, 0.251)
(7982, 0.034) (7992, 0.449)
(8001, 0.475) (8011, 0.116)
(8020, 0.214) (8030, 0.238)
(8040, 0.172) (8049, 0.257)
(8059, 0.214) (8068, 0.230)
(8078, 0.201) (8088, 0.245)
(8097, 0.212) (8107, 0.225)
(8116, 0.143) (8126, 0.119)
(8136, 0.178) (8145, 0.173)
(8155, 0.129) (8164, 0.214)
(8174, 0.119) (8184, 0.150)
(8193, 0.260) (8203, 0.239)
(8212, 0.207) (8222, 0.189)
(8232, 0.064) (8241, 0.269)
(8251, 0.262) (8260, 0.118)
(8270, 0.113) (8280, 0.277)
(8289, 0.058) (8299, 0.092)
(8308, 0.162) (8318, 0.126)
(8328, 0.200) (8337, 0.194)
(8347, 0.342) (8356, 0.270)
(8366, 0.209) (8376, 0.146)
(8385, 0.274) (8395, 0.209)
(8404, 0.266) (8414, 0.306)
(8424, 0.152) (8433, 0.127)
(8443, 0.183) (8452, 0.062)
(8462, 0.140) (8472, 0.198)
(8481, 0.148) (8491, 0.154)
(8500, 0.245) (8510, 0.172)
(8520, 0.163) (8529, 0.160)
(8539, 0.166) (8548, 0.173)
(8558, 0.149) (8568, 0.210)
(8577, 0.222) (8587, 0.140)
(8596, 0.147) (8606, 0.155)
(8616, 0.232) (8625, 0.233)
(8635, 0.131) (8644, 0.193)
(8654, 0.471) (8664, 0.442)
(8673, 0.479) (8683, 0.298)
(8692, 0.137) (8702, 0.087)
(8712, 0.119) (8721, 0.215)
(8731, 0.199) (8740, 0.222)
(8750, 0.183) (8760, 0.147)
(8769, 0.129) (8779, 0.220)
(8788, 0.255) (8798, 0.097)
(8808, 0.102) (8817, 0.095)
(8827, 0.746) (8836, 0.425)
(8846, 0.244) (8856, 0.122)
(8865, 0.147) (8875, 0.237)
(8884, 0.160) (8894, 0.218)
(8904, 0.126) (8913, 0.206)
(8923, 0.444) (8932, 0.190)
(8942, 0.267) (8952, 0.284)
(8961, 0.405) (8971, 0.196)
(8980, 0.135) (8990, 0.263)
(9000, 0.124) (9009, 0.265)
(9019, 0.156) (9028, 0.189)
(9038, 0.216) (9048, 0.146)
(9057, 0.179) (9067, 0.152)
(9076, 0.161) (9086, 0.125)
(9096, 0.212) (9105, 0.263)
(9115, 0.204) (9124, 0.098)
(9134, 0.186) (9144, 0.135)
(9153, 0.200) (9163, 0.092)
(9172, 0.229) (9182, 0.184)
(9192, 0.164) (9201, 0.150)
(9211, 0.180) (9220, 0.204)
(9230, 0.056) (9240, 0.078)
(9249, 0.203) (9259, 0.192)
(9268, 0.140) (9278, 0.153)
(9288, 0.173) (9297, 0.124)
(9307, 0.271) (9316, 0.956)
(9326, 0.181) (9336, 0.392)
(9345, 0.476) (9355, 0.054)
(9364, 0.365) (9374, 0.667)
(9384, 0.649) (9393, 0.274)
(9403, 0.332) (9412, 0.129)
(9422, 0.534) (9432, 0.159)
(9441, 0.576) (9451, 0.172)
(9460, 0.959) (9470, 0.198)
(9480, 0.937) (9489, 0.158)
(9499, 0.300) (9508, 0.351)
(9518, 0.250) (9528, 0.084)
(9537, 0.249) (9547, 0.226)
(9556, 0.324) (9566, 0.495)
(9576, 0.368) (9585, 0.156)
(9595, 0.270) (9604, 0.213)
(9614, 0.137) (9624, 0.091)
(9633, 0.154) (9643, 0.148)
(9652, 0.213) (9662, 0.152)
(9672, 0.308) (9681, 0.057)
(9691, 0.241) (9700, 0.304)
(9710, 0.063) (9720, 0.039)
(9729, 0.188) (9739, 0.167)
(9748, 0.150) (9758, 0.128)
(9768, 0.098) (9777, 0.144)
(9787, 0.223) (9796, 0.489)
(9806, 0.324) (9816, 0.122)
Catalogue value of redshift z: 0.559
